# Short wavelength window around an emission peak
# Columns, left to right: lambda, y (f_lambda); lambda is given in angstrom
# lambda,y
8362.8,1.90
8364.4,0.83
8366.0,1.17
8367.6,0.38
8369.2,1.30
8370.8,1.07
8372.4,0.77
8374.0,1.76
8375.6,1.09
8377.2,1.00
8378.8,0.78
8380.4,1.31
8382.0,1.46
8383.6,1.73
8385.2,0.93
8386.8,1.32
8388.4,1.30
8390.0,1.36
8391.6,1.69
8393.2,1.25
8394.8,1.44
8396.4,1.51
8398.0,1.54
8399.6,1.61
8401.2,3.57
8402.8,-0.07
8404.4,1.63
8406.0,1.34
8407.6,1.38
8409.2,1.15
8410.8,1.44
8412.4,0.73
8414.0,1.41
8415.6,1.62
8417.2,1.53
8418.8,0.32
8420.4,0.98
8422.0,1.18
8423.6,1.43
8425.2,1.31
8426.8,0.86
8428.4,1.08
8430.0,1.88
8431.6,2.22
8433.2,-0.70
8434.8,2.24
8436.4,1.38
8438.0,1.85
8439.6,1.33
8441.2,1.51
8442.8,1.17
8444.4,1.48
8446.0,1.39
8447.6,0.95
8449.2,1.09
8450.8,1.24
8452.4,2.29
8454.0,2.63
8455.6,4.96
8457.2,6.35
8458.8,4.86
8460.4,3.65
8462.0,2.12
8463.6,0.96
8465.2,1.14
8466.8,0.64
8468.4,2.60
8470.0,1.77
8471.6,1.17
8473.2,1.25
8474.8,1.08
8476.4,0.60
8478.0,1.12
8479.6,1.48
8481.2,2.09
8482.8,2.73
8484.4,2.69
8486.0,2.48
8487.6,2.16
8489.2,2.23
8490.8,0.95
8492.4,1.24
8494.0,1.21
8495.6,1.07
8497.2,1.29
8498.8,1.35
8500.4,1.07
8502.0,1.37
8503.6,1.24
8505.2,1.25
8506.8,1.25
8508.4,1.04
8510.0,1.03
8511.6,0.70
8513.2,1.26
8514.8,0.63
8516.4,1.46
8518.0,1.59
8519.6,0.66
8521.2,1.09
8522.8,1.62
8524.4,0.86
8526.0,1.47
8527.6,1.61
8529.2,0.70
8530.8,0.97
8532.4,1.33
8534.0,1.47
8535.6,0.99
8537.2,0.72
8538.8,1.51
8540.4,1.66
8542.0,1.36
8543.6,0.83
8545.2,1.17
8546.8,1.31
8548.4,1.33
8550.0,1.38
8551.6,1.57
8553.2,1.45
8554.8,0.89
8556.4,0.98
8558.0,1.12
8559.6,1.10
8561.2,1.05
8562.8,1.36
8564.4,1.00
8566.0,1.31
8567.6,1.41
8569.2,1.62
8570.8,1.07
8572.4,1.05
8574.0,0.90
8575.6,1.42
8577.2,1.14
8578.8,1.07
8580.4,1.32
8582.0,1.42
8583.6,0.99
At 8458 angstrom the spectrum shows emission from H-alpha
